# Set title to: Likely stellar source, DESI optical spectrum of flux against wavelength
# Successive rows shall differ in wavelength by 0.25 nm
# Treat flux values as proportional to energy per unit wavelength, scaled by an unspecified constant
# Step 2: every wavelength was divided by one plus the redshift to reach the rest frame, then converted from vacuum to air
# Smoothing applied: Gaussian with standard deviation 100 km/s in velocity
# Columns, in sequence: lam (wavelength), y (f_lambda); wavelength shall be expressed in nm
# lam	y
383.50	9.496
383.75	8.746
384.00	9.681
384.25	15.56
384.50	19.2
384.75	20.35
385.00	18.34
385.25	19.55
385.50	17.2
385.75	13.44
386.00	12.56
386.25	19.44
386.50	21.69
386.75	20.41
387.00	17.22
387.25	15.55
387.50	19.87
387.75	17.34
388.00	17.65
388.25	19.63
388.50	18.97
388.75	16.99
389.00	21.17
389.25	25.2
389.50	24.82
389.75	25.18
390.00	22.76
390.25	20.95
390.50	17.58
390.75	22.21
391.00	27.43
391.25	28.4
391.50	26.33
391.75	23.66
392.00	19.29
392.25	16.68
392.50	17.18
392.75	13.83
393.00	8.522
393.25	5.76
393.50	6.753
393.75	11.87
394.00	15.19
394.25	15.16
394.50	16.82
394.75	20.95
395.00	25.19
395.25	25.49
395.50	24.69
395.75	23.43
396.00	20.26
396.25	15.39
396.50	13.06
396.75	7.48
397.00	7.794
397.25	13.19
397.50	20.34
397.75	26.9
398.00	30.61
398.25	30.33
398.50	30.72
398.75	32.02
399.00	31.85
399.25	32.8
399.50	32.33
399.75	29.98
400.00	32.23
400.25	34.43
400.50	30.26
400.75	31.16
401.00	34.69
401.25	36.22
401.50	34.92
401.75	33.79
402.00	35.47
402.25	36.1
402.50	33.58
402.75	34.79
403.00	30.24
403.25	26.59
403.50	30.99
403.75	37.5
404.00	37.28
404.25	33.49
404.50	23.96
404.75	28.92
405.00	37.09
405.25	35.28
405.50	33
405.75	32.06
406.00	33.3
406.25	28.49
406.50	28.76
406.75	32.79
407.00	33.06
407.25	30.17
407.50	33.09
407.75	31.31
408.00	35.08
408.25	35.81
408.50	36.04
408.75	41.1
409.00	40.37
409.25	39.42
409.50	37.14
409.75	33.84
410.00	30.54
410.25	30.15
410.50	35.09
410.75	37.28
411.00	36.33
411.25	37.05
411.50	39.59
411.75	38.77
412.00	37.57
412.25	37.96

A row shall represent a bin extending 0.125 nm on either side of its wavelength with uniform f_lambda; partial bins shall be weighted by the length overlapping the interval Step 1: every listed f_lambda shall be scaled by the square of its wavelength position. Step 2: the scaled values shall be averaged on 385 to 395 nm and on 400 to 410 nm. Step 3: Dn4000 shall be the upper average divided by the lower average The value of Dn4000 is 2.0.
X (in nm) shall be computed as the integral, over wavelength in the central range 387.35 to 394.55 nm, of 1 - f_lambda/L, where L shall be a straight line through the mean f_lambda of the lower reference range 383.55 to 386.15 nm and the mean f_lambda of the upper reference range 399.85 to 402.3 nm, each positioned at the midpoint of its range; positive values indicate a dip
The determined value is 0.99 nm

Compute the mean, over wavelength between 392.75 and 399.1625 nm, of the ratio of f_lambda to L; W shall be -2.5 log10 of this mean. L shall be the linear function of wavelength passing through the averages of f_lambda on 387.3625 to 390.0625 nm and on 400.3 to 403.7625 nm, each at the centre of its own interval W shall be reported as 0.41 mag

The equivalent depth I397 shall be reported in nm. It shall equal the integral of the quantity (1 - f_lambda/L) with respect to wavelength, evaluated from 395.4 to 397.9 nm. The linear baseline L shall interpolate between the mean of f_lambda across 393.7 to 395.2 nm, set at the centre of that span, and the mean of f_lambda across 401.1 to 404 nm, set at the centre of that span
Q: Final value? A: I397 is 0.56 nm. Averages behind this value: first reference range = 18.2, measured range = 17.3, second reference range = 33.8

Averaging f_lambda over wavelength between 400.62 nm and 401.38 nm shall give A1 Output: 34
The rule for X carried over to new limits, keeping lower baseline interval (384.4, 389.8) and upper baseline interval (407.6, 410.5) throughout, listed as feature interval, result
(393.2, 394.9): 0.74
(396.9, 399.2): 0.18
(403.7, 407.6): 0.07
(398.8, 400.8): -0.23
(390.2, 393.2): 0.35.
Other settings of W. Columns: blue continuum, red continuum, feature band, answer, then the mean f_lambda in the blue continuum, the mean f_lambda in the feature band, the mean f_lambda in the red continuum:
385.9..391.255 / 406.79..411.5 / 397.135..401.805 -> -0.08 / 20.5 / 30.4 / 35.2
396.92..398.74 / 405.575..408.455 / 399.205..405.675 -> -0.18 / 23.8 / 33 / 32.3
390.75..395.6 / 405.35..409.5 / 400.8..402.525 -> -0.25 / 18.4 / 34.9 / 34.1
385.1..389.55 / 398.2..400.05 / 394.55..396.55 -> 0.29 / 18.7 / 21.2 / 31.6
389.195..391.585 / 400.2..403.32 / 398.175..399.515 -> -0.02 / 24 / 31.7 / 33.3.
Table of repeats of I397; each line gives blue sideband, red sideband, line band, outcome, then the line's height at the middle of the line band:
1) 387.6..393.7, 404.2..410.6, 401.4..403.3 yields -0.28 nm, 29.2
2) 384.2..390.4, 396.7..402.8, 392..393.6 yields 0.78 nm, 23.8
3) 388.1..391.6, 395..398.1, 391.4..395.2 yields 0.83 nm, 20.9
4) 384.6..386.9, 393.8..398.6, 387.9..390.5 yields -0.34 nm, 18.7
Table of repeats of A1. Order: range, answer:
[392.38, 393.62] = 10.4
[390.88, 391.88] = 26.4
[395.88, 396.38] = 17.8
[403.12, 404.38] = 33.1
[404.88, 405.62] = 35.1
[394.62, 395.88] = 23.9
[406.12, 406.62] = 28.7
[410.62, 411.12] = 36.8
